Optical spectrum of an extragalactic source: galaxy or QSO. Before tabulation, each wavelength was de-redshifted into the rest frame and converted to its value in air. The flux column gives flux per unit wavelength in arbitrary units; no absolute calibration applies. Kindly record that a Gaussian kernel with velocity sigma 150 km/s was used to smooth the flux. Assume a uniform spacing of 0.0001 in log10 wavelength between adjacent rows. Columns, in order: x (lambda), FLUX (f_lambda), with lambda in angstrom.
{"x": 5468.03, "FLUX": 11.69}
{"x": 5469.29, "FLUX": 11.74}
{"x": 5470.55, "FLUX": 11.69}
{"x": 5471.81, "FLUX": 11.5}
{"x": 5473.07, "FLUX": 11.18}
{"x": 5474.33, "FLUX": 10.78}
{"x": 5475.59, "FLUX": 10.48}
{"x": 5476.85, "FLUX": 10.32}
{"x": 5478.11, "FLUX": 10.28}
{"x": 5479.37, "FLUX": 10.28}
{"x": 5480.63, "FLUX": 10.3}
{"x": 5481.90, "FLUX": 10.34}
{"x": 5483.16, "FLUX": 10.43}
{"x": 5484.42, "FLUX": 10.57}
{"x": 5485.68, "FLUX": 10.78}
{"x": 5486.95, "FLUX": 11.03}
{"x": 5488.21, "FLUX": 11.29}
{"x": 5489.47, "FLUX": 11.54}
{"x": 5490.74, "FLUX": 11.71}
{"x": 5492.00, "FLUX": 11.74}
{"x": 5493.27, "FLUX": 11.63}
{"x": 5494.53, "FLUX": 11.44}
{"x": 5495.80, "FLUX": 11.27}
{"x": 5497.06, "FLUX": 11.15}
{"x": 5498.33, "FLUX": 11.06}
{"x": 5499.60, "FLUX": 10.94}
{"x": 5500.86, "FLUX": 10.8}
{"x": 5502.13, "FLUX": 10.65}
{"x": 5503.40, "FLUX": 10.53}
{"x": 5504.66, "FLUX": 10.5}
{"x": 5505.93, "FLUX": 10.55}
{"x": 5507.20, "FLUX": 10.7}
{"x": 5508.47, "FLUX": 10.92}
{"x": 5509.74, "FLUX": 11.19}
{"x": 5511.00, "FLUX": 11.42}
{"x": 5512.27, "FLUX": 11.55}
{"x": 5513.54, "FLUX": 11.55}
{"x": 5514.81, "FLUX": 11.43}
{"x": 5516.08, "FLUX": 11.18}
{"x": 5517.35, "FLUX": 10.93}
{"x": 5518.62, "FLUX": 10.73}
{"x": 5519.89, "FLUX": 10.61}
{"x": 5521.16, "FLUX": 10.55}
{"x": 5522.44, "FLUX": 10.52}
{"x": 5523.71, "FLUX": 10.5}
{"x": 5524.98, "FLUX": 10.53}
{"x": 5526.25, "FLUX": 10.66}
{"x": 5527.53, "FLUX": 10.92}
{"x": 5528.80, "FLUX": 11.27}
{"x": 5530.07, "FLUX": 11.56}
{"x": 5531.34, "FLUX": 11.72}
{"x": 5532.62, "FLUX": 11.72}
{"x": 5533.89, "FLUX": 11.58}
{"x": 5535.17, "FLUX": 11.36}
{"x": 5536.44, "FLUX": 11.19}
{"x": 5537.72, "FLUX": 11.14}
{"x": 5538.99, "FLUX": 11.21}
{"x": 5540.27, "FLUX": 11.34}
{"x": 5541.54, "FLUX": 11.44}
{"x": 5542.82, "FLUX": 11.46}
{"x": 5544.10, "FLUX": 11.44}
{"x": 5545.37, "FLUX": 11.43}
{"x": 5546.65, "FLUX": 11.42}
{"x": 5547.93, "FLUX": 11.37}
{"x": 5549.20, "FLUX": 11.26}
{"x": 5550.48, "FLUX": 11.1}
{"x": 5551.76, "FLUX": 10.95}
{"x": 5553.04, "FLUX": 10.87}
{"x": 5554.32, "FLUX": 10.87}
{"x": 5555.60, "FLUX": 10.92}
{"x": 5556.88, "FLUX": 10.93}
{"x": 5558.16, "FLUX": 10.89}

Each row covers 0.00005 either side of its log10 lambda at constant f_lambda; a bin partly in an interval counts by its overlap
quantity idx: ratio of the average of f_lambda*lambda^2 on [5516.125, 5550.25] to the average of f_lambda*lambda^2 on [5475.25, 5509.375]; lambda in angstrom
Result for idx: 1.04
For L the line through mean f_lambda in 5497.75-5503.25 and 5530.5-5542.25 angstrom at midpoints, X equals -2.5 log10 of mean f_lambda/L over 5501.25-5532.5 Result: 0.01 mag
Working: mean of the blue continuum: 10.8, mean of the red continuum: 11.4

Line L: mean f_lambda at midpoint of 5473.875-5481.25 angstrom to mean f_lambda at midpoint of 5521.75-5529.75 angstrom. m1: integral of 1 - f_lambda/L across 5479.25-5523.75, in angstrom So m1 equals -1.6 angstrom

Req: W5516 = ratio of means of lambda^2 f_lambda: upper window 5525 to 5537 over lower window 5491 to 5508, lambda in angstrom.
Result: 1.04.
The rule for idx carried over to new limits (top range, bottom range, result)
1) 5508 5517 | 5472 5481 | 1.08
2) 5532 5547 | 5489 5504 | 1.03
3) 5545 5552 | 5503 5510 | 1.07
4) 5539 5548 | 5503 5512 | 1.06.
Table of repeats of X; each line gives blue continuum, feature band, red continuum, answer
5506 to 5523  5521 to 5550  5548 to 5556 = -0.02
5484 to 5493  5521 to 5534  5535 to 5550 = 0.03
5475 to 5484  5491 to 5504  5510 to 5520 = -0.03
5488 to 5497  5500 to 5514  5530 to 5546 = 0.05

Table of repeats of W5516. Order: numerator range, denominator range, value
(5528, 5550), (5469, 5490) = 1.07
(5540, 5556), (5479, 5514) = 1.04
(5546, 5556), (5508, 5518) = 1.00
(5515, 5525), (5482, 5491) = 0.99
